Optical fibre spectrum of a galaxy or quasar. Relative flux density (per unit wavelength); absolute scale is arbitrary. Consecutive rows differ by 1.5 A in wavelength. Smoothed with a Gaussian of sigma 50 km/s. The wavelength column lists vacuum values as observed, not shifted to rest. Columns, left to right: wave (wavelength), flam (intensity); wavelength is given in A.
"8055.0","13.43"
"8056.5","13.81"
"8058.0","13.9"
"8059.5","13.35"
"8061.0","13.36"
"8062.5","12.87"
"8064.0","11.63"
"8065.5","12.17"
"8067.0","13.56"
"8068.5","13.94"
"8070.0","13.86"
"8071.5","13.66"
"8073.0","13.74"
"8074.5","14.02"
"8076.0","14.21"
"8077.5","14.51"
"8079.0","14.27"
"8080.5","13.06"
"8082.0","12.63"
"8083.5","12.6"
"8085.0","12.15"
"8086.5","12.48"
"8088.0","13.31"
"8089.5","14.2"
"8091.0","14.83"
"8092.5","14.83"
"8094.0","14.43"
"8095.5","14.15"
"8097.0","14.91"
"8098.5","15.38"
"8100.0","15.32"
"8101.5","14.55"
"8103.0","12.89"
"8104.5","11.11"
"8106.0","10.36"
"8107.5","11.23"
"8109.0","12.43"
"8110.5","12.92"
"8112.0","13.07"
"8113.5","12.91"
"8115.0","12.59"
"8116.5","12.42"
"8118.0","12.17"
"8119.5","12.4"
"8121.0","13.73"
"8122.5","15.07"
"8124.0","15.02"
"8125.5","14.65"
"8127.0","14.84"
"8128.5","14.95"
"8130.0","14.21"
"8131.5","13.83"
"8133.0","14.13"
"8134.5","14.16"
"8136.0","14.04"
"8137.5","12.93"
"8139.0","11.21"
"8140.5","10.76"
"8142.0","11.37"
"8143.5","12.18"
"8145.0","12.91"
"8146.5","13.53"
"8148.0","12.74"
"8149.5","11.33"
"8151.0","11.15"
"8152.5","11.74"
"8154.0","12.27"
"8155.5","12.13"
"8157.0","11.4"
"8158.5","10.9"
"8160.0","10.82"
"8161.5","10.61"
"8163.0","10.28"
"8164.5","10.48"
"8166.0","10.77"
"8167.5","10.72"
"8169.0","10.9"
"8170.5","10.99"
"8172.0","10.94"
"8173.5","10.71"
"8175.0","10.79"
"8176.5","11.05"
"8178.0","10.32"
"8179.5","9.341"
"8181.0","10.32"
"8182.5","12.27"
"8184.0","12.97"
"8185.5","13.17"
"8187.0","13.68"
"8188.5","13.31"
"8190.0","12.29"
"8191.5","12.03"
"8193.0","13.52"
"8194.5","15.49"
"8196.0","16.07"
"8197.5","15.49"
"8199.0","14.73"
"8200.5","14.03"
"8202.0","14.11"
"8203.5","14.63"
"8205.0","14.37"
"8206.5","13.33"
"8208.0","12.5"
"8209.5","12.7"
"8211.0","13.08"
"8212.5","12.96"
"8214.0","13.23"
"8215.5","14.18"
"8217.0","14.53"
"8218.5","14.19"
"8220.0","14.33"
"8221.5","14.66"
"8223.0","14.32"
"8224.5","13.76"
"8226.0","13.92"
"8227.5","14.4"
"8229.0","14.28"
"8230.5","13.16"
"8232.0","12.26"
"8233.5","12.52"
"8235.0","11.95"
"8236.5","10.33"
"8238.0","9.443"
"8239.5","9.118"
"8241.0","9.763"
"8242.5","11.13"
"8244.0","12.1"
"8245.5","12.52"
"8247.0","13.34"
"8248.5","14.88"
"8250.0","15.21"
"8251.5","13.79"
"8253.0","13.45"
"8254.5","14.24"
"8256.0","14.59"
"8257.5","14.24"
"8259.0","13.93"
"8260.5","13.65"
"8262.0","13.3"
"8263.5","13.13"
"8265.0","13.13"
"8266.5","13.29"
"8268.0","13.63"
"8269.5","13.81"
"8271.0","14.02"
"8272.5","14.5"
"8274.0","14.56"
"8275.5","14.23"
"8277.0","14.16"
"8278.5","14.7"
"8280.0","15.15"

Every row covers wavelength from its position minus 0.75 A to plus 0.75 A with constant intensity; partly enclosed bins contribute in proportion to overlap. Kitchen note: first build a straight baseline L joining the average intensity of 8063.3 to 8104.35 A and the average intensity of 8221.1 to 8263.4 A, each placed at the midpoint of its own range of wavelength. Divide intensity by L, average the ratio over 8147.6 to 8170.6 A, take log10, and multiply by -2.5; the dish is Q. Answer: 0.19 mag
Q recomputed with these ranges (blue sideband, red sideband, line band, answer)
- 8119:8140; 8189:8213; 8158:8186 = 0.26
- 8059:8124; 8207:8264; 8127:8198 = 0.09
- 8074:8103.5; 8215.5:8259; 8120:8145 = 0.01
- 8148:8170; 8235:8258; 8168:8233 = -0.11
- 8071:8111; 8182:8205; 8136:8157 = 0.14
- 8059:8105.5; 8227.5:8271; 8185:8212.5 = -0.05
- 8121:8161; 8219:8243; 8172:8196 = 0.04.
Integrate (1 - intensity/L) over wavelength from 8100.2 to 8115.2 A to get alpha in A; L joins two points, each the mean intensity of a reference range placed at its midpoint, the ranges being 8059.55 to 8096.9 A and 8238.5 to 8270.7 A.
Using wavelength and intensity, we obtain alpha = 1.1 A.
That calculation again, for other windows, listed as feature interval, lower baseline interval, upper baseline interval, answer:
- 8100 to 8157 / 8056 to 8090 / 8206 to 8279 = 2.0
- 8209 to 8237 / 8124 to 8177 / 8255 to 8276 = -0.5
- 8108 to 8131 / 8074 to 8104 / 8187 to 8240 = 0.4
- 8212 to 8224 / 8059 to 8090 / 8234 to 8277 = -0.9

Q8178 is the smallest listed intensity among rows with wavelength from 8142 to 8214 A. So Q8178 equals 9.341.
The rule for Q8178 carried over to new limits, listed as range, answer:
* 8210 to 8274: 9.118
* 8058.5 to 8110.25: 10.36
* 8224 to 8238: 9.443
